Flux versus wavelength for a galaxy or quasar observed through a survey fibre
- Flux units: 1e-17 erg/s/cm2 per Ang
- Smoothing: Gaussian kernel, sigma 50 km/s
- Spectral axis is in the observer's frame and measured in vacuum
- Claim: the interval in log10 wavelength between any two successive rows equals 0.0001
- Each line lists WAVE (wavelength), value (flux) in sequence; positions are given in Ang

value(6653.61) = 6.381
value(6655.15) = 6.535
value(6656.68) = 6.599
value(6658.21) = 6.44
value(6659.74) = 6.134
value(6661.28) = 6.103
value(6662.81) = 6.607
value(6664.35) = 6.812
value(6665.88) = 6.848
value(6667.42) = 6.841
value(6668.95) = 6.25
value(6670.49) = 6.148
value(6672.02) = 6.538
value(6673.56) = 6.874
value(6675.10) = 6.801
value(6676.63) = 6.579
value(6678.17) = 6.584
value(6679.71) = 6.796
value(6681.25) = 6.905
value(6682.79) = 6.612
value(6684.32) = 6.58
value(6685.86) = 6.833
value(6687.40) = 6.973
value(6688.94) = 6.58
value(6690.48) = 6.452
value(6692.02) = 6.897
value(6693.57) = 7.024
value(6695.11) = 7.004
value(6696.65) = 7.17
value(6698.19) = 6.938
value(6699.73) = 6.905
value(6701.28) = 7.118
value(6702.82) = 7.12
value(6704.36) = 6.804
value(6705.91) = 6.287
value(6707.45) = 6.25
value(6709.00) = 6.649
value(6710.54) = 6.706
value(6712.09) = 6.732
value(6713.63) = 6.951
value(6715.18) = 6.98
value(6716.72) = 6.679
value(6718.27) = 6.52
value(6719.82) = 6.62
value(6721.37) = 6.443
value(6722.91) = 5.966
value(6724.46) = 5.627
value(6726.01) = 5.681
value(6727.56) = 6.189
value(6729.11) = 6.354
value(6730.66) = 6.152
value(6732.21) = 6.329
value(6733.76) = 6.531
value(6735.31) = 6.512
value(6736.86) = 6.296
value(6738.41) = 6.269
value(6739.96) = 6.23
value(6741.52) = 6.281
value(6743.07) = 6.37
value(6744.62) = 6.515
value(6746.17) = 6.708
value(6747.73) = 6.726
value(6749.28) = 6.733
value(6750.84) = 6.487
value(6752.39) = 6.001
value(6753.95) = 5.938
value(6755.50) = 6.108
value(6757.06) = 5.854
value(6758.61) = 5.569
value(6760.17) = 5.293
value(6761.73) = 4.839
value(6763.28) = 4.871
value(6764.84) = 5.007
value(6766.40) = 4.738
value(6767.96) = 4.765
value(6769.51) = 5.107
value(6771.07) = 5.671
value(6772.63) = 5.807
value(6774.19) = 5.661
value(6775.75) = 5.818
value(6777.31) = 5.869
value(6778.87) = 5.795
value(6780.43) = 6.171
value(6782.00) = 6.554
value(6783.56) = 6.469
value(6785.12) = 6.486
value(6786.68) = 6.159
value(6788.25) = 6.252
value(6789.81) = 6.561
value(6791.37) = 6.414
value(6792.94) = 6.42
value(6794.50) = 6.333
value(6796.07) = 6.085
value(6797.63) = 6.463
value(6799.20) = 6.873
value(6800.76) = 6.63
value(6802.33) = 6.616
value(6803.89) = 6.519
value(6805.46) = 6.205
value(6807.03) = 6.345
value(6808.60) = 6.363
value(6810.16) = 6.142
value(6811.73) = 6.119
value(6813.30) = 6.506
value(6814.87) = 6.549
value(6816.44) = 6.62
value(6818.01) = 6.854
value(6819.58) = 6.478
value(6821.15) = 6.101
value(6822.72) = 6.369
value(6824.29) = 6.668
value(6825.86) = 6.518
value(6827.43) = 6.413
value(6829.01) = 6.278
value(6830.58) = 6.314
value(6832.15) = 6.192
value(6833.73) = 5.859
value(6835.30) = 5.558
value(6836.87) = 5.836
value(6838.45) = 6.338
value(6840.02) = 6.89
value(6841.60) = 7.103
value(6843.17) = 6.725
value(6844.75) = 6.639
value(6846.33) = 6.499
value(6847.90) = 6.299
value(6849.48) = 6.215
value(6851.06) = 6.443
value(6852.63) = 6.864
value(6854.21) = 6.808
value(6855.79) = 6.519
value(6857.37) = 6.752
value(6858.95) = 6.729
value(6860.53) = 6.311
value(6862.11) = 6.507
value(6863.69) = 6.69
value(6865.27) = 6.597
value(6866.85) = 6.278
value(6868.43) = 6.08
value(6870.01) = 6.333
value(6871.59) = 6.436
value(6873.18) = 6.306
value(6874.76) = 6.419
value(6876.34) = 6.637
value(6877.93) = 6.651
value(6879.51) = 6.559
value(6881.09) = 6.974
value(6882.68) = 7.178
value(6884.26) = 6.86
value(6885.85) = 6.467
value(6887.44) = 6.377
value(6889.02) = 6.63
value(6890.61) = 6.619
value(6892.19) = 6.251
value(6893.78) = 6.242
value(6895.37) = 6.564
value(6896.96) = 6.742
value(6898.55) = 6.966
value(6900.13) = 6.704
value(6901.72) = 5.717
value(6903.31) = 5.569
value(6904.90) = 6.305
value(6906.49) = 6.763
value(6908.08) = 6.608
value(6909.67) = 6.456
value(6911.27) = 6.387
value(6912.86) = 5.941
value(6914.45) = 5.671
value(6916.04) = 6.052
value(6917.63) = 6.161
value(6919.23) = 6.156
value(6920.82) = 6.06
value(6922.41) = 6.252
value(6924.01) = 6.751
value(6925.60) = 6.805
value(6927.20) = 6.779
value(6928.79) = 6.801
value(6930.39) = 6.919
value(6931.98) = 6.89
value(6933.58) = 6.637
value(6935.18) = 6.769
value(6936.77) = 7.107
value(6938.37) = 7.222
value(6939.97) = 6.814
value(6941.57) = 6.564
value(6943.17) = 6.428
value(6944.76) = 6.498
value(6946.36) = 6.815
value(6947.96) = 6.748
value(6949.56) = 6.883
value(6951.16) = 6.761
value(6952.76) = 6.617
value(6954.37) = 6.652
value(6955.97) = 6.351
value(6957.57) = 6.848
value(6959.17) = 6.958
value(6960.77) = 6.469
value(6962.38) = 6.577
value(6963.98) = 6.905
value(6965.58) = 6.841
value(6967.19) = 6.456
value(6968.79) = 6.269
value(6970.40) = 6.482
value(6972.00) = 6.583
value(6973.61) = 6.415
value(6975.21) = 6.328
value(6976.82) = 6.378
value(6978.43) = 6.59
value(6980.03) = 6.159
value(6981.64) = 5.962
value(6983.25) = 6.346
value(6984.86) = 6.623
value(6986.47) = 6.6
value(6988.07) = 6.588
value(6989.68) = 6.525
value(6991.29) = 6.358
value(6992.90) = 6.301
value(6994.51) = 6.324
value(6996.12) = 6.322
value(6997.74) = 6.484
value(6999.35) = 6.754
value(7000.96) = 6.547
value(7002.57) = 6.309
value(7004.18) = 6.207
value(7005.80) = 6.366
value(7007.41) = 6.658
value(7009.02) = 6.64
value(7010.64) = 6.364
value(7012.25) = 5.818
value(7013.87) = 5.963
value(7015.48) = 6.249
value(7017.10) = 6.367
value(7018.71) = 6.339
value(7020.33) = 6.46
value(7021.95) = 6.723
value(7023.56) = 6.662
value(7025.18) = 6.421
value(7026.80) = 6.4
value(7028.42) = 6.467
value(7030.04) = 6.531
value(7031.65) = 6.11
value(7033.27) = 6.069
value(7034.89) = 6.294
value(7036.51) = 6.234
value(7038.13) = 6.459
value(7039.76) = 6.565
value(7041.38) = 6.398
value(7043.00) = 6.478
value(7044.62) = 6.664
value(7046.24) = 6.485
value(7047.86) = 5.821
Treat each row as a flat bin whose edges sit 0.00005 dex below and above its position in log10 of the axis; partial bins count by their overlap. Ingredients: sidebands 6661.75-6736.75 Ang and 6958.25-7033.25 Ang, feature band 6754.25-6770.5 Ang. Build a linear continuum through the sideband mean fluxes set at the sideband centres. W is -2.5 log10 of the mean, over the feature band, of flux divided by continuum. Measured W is 0.25 mag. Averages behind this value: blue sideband 6.61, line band 5.24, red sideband 6.44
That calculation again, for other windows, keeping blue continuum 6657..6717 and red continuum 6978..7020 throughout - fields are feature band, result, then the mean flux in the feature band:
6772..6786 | 0.092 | 6.07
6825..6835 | 0.055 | 6.23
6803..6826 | 0.025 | 6.42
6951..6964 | -0.040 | 6.66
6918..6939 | -0.039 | 6.69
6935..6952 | -0.058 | 6.79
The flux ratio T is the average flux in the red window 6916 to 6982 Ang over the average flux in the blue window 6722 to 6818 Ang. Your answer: 1.08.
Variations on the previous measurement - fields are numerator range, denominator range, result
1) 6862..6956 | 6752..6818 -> 1.08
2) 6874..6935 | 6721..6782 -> 1.09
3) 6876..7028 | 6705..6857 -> 1.04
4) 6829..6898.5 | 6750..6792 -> 1.12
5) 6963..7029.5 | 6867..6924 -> 1.00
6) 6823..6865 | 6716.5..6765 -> 1.06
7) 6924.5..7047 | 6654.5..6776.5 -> 1.03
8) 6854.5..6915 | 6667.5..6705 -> 0.96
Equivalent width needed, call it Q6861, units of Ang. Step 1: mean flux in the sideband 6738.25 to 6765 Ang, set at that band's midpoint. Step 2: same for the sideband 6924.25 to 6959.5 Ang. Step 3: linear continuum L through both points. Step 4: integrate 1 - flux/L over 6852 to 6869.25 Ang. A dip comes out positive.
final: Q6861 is -0.3 Ang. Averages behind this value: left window 6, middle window 6.55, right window 6.76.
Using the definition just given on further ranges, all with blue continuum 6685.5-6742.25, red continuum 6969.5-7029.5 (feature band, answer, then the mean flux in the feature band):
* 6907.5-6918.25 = 0.47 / 6.17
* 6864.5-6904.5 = -0.08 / 6.48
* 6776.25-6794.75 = 0.69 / 6.28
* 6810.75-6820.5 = 0.00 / 6.5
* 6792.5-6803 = 0.05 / 6.49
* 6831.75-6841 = 0.52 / 6.13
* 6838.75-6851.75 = -0.20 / 6.59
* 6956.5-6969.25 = -0.48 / 6.67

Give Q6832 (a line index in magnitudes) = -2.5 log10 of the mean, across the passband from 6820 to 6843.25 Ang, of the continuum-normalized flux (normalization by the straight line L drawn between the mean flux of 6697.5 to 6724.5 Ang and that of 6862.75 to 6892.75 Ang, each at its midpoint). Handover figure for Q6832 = 0.04 mag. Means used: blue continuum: 6.65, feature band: 6.34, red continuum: 6.55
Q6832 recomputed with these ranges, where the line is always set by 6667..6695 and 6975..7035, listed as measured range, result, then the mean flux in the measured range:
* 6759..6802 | 0.121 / 5.9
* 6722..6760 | 0.071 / 6.21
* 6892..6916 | 0.028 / 6.32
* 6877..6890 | -0.034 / 6.71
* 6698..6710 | -0.013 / 6.75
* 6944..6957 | -0.038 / 6.67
